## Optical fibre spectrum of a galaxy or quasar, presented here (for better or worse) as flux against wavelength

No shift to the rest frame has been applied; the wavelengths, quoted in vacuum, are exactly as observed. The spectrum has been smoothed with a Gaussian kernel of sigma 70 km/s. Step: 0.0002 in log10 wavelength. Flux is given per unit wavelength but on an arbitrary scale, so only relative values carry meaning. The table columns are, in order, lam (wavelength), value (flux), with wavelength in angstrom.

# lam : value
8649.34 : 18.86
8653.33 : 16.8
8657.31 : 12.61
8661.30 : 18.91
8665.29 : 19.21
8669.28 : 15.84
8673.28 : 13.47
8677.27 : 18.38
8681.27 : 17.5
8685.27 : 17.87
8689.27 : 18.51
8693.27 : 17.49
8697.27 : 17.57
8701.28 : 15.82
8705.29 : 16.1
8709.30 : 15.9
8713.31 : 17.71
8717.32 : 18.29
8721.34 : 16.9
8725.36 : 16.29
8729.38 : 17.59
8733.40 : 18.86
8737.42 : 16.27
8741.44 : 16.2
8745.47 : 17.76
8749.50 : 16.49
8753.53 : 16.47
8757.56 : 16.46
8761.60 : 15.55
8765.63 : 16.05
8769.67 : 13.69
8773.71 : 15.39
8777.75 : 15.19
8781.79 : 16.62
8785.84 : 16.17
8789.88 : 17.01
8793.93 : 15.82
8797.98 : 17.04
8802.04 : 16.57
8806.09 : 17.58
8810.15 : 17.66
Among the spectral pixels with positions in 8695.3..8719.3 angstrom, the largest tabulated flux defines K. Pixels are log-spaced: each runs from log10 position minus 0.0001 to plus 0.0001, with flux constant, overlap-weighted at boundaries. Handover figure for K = 18.29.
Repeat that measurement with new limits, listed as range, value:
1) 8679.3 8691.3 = 18.51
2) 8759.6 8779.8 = 16.05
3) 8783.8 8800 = 17.04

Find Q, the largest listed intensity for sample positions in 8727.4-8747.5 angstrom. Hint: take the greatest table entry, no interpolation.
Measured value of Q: 18.86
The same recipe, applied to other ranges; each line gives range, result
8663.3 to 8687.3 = 19.21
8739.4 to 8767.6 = 17.76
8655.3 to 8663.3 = 18.91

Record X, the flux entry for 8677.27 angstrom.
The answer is 18.38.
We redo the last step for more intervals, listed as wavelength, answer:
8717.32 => 18.29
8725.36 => 16.29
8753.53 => 16.47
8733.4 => 18.86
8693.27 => 17.49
